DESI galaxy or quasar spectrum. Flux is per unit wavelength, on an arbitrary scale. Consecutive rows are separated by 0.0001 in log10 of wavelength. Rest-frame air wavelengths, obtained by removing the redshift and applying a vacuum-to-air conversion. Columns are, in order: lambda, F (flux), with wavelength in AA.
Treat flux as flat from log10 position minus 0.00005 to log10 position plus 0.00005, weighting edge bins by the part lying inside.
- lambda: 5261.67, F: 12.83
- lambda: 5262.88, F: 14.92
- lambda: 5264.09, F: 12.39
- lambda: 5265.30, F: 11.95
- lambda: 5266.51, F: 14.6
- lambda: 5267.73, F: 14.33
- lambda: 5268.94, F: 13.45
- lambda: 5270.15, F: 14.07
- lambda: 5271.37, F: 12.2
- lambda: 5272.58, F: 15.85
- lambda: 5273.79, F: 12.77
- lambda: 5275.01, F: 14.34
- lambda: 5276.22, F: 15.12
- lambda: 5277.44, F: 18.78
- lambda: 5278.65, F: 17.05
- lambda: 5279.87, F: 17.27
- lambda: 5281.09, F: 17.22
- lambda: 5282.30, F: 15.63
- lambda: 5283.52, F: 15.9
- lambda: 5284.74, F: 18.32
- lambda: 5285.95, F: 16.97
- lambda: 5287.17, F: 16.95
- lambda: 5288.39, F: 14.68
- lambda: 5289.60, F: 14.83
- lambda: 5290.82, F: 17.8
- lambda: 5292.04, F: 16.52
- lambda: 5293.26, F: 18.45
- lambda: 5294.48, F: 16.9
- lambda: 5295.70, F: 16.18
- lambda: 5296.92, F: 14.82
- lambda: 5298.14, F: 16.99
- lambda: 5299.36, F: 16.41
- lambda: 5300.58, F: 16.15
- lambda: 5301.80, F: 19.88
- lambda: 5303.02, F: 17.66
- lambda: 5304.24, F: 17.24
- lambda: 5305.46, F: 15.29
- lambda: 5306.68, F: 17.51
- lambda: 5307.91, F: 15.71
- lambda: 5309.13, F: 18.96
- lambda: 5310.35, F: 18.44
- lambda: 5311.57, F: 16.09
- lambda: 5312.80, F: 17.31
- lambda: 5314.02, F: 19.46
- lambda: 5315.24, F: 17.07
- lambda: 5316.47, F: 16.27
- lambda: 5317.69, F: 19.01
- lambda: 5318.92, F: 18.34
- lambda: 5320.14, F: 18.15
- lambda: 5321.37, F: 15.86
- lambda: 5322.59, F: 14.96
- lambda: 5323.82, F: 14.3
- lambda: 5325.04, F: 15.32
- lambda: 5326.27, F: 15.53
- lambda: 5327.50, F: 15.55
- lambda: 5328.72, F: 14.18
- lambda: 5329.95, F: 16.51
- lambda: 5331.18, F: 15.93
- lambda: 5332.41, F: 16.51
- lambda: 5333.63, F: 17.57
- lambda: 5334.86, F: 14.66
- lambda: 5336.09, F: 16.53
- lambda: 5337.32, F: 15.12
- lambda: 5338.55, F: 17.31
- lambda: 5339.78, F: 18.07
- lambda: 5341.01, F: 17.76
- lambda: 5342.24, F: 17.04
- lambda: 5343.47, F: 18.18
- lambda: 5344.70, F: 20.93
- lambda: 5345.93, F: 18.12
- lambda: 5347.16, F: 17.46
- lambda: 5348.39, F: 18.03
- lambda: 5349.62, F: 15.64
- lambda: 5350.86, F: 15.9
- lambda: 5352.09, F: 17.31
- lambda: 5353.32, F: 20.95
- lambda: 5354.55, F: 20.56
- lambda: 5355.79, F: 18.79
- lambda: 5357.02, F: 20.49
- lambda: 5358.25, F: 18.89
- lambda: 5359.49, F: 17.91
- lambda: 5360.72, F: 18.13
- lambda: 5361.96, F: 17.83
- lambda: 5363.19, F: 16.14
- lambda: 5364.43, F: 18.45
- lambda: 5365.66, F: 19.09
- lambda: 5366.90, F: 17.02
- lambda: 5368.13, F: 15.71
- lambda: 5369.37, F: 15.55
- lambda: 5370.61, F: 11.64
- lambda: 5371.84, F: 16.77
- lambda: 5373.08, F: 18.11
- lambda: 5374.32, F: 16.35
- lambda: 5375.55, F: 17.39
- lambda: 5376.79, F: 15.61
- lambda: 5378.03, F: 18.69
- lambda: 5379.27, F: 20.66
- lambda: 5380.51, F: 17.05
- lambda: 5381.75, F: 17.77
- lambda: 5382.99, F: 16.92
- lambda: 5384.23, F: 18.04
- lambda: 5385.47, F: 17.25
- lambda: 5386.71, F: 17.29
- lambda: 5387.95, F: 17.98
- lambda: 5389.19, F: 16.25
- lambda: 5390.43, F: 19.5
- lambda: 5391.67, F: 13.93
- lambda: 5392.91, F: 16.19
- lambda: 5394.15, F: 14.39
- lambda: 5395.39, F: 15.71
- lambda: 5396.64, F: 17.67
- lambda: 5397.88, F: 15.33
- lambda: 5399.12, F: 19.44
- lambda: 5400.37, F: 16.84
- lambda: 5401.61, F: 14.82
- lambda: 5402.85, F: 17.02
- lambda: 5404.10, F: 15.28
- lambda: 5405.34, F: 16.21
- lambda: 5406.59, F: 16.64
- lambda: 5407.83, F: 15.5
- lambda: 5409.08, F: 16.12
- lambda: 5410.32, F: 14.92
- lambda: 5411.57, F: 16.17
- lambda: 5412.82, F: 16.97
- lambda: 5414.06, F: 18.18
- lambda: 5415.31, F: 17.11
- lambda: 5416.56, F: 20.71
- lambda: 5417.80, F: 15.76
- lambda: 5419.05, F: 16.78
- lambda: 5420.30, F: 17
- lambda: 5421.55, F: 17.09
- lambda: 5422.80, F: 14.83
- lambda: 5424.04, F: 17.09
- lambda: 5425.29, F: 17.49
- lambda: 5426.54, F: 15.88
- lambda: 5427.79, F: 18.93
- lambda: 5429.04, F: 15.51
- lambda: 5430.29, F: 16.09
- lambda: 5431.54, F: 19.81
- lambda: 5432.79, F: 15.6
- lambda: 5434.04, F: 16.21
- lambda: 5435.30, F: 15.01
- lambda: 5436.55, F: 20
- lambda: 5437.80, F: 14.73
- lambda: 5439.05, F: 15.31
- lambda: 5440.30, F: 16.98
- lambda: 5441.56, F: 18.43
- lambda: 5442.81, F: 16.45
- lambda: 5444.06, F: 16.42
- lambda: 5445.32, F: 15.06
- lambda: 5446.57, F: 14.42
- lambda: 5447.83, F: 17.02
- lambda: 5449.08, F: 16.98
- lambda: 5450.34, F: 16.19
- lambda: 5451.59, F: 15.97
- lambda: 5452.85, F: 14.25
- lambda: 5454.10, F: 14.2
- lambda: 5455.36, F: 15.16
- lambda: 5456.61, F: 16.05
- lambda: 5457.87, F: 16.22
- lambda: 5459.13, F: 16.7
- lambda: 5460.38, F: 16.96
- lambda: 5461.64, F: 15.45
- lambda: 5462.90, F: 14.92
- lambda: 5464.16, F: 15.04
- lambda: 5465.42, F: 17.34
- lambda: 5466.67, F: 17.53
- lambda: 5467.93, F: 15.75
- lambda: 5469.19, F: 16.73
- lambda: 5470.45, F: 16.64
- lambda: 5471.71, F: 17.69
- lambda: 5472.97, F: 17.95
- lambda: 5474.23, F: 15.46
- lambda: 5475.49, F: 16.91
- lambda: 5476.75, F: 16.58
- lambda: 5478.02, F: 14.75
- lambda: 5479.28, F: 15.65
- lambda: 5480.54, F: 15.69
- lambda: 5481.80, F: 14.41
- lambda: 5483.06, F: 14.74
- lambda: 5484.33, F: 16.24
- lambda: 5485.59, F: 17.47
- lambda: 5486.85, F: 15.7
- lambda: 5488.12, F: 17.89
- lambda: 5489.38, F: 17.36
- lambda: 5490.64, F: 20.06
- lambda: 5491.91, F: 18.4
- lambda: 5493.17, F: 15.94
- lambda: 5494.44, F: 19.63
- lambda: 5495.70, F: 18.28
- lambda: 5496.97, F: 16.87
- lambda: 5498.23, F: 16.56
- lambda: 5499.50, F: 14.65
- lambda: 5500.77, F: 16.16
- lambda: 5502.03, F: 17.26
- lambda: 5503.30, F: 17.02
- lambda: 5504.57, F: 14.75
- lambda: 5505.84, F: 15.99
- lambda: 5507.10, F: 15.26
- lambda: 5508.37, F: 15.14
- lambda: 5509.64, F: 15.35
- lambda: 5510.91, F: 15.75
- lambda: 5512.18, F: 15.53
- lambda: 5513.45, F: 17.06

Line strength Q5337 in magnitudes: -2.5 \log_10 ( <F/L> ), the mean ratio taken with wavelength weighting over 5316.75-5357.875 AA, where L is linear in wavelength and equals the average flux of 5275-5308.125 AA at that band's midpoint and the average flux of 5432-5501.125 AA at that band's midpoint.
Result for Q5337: -0.035 mag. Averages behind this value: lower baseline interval 16.7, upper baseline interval 16.4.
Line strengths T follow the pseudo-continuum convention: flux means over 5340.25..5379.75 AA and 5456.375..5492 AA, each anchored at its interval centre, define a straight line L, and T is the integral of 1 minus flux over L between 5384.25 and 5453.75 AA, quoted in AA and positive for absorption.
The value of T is 2.1 AA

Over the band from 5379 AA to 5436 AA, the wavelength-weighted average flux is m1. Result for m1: 16.8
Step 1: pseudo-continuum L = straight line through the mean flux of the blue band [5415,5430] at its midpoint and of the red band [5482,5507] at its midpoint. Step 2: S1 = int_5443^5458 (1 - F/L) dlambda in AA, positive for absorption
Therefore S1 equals 1.1 AA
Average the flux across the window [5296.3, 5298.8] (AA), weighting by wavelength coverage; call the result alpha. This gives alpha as 15.9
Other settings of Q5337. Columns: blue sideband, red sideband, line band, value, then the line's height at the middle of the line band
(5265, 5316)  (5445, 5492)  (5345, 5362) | -0.13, 16.3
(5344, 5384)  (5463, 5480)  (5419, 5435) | 0.01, 16.9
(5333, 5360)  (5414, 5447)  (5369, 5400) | 0.03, 17.4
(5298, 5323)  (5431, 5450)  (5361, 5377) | 0.02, 17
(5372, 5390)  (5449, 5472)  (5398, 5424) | 0.02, 17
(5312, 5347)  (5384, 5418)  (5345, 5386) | -0.05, 16.8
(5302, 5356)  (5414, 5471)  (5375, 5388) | -0.05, 16.8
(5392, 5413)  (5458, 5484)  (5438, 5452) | -0.01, 16.1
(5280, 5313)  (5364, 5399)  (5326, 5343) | 0.03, 16.9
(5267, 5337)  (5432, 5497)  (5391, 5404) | 0.02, 16.4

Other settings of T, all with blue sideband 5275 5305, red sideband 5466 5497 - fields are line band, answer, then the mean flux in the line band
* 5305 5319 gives -0.6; 17.4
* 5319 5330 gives 0.7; 15.7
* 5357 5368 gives -0.8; 18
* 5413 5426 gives -0.3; 17.2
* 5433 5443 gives 0.1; 16.6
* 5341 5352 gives -0.6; 17.7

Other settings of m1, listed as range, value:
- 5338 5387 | 17.7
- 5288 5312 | 16.9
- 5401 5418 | 16.6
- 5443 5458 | 15.7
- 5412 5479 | 16.5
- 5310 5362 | 17.3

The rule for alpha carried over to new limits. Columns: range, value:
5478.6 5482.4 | 15.3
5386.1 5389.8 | 17.2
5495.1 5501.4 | 16.5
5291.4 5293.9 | 17.5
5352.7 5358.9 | 19.9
